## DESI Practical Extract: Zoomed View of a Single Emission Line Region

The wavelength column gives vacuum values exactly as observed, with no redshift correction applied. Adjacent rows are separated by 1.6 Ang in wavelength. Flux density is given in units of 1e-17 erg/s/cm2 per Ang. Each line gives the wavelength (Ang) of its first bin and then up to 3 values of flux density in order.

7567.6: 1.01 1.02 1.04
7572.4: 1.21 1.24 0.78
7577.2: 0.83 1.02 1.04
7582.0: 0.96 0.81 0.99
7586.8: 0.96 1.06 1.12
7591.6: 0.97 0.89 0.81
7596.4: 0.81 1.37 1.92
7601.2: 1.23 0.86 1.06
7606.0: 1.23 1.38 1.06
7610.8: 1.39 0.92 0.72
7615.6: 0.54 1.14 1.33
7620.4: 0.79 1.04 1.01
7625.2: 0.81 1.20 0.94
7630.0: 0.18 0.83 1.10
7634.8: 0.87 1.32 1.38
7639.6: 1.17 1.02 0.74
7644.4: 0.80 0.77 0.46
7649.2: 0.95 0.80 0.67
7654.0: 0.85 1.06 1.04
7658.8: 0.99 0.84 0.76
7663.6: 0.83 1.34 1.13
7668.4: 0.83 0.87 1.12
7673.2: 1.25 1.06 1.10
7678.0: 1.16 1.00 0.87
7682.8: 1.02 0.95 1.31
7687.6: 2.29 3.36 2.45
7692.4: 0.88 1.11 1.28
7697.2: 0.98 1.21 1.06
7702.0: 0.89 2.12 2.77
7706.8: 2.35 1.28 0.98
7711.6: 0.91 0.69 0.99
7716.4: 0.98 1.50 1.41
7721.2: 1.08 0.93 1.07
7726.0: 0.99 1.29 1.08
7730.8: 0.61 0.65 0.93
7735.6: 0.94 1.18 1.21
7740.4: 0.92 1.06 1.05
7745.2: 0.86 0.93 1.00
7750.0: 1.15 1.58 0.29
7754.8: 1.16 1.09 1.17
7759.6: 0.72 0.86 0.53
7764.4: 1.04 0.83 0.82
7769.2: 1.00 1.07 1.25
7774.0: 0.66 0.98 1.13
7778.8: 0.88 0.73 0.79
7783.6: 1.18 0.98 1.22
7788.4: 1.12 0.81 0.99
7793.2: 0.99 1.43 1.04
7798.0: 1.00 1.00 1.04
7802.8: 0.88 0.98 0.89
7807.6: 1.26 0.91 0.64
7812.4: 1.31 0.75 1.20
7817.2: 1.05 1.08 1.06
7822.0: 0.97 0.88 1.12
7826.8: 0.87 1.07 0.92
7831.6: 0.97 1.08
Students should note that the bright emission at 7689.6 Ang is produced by [S II] 6716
